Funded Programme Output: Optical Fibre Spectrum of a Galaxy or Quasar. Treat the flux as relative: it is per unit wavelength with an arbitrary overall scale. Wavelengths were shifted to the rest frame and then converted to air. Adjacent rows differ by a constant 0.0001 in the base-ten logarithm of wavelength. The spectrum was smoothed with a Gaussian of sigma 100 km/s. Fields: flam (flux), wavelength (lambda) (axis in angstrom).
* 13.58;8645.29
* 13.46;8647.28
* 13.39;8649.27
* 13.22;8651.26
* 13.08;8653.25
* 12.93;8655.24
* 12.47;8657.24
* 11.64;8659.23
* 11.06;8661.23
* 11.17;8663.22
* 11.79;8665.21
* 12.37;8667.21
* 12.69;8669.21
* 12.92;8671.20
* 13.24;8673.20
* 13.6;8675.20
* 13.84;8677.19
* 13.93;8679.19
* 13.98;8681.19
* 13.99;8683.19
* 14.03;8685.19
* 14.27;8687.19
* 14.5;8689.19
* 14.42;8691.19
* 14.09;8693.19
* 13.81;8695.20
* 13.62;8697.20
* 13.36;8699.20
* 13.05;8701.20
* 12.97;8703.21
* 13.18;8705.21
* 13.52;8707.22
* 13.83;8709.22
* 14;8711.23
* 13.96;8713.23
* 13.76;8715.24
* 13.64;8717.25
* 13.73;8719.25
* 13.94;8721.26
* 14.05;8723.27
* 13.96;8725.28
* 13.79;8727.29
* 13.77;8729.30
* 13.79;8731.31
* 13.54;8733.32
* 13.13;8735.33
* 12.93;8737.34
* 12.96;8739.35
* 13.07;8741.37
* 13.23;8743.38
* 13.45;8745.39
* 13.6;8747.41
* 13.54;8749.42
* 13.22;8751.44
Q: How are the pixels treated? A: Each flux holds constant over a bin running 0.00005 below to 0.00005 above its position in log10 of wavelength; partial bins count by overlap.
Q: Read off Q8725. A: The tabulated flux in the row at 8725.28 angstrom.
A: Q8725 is 13.96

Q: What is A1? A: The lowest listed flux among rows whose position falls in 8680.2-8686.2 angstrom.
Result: 13.98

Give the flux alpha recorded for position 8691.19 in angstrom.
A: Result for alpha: 14.42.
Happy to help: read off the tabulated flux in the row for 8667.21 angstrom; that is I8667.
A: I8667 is 12.37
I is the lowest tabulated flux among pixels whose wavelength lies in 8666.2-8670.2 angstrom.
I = 12.37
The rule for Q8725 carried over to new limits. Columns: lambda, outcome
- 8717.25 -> 13.64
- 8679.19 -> 13.93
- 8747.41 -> 13.6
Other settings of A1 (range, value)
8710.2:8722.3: 13.64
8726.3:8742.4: 12.93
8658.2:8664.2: 11.06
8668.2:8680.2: 12.69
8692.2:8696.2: 13.81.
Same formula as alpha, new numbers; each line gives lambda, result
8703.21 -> 12.97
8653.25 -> 13.08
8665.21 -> 11.79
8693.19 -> 14.09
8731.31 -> 13.79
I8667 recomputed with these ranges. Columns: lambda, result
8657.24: 12.47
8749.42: 13.54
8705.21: 13.18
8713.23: 13.96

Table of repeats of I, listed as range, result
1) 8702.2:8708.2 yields 12.97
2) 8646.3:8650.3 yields 13.39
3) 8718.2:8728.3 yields 13.73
